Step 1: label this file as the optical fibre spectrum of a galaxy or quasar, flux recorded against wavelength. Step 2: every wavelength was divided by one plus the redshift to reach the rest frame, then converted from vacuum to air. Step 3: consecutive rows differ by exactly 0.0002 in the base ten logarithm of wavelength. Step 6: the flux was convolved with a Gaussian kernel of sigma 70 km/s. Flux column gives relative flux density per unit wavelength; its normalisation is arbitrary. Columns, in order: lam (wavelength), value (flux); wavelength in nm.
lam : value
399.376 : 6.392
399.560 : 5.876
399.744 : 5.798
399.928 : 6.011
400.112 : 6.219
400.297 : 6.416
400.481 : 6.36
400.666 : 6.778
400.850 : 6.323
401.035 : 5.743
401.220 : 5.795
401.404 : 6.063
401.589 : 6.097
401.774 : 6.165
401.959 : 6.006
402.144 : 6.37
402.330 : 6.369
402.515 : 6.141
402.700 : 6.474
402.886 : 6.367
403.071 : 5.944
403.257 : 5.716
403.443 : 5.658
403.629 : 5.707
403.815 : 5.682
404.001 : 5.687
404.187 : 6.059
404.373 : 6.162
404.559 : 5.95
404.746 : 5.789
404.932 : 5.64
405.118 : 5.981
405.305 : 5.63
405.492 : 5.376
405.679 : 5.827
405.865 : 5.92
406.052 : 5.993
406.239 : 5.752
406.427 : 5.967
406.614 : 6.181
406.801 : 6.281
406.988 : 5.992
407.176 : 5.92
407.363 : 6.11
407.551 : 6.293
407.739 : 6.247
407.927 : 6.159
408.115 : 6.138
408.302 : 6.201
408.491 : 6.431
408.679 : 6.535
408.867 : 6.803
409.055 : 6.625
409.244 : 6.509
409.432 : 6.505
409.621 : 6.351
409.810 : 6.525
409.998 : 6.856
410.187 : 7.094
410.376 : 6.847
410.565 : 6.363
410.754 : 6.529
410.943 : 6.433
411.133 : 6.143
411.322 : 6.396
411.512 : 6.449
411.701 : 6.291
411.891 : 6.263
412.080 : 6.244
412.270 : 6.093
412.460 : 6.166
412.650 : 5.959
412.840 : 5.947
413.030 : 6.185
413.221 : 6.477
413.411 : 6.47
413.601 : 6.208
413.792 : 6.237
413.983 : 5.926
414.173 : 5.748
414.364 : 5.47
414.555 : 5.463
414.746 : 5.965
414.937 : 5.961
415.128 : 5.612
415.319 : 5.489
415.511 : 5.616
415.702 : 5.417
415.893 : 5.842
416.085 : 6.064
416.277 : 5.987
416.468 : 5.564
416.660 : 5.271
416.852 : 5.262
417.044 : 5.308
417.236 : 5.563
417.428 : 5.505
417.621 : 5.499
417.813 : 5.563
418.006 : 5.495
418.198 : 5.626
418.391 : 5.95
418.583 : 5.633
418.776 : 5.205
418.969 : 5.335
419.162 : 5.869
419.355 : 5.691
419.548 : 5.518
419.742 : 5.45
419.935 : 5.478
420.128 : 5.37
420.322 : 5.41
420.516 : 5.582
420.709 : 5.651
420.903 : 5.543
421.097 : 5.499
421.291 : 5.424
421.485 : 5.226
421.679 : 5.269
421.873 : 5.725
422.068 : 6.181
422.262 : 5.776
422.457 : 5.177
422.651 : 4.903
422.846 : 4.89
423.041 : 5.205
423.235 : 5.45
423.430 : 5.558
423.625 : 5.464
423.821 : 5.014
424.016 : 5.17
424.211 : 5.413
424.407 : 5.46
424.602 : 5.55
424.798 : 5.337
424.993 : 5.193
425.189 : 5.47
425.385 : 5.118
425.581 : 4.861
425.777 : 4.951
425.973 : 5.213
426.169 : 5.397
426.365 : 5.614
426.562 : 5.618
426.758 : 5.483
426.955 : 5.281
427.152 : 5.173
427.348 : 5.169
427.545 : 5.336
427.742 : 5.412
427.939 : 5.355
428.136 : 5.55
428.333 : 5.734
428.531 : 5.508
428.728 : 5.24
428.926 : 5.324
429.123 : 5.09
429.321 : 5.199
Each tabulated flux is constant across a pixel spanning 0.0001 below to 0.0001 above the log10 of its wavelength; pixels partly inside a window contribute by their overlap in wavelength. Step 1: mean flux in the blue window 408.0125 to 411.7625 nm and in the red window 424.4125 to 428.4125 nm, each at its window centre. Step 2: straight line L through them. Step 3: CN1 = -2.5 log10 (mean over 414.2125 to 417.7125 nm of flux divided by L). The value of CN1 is 0.088 mag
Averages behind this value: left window 6.5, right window 5.34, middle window 5.6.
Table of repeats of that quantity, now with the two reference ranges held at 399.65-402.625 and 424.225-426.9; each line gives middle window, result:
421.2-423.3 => 0.01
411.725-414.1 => -0.08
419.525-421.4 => 0.00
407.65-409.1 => -0.08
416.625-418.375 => 0.02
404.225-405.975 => 0.04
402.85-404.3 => 0.05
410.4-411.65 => -0.10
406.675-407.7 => -0.03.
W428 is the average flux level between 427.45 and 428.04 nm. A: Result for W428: 5.37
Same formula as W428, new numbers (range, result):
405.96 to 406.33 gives 5.87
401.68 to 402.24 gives 6.17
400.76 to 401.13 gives 6.02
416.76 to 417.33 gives 5.38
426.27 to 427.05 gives 5.5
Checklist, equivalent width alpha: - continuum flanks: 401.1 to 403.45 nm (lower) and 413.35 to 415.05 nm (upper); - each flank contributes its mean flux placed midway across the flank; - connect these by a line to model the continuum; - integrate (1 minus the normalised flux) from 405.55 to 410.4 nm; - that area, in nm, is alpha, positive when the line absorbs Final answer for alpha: -0.23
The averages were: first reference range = 6.1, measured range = 6.3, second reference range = 5.92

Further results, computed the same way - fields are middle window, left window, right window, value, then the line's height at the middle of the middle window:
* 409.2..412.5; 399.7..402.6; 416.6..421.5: -0.364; 5.81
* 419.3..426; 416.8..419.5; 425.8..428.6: 0.119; 5.47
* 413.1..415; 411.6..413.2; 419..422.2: 0.014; 6.04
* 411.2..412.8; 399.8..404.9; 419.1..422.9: -0.126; 5.77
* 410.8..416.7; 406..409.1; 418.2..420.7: -0.122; 5.87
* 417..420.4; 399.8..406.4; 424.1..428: 0.005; 5.54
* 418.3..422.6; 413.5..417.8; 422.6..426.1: -0.079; 5.44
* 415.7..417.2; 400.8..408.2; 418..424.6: 0.004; 5.61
